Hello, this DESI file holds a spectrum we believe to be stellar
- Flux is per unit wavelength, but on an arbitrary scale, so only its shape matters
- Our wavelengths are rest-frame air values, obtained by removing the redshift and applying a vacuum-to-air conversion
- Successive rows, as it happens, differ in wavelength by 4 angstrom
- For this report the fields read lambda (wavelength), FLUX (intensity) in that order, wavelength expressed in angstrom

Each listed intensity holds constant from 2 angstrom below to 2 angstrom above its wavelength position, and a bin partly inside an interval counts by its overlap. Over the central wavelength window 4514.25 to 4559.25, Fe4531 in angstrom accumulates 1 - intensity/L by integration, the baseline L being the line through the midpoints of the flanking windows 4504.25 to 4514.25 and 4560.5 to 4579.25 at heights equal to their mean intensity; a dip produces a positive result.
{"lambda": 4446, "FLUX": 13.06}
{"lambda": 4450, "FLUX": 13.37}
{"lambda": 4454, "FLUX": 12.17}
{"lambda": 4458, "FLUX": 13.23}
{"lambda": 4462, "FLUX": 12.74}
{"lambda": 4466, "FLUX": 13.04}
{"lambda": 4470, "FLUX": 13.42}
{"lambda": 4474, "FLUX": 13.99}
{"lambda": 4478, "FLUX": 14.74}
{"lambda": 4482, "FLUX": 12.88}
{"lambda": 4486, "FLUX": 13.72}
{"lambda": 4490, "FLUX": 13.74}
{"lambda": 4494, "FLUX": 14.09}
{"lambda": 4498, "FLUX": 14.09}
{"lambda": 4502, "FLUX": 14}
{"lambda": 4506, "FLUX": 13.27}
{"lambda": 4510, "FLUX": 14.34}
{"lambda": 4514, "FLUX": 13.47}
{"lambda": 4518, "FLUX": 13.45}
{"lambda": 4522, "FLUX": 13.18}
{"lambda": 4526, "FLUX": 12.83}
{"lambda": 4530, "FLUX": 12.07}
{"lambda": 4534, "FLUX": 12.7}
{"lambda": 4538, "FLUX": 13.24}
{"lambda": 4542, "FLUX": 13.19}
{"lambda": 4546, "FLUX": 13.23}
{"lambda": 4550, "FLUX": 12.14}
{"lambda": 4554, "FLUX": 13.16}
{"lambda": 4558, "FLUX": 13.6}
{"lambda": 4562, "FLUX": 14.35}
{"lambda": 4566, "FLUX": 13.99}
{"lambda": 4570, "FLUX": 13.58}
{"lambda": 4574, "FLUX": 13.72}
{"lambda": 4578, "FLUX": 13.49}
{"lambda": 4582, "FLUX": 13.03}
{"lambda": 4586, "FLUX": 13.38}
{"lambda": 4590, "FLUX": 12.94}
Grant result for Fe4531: 2.6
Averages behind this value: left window 13.7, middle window 13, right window 13.8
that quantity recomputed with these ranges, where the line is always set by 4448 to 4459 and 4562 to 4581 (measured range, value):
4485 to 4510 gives -1.2 angstrom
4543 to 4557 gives 0.7 angstrom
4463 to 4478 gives -0.7 angstrom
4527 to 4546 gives 0.9 angstrom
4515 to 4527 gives 0.1 angstrom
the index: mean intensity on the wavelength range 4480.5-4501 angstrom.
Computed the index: 13.7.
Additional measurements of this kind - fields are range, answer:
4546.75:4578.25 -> 13.5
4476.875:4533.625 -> 13.5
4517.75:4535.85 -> 12.8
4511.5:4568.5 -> 13.2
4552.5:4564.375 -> 13.7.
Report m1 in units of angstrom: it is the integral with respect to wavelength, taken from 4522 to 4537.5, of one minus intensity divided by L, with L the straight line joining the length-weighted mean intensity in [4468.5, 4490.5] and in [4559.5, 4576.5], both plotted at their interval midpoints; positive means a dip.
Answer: 1.3 angstrom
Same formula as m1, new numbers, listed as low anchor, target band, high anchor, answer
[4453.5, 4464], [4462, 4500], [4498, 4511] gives -1.1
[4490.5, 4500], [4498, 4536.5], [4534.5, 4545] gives 0.8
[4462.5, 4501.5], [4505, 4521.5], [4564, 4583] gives 0.1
